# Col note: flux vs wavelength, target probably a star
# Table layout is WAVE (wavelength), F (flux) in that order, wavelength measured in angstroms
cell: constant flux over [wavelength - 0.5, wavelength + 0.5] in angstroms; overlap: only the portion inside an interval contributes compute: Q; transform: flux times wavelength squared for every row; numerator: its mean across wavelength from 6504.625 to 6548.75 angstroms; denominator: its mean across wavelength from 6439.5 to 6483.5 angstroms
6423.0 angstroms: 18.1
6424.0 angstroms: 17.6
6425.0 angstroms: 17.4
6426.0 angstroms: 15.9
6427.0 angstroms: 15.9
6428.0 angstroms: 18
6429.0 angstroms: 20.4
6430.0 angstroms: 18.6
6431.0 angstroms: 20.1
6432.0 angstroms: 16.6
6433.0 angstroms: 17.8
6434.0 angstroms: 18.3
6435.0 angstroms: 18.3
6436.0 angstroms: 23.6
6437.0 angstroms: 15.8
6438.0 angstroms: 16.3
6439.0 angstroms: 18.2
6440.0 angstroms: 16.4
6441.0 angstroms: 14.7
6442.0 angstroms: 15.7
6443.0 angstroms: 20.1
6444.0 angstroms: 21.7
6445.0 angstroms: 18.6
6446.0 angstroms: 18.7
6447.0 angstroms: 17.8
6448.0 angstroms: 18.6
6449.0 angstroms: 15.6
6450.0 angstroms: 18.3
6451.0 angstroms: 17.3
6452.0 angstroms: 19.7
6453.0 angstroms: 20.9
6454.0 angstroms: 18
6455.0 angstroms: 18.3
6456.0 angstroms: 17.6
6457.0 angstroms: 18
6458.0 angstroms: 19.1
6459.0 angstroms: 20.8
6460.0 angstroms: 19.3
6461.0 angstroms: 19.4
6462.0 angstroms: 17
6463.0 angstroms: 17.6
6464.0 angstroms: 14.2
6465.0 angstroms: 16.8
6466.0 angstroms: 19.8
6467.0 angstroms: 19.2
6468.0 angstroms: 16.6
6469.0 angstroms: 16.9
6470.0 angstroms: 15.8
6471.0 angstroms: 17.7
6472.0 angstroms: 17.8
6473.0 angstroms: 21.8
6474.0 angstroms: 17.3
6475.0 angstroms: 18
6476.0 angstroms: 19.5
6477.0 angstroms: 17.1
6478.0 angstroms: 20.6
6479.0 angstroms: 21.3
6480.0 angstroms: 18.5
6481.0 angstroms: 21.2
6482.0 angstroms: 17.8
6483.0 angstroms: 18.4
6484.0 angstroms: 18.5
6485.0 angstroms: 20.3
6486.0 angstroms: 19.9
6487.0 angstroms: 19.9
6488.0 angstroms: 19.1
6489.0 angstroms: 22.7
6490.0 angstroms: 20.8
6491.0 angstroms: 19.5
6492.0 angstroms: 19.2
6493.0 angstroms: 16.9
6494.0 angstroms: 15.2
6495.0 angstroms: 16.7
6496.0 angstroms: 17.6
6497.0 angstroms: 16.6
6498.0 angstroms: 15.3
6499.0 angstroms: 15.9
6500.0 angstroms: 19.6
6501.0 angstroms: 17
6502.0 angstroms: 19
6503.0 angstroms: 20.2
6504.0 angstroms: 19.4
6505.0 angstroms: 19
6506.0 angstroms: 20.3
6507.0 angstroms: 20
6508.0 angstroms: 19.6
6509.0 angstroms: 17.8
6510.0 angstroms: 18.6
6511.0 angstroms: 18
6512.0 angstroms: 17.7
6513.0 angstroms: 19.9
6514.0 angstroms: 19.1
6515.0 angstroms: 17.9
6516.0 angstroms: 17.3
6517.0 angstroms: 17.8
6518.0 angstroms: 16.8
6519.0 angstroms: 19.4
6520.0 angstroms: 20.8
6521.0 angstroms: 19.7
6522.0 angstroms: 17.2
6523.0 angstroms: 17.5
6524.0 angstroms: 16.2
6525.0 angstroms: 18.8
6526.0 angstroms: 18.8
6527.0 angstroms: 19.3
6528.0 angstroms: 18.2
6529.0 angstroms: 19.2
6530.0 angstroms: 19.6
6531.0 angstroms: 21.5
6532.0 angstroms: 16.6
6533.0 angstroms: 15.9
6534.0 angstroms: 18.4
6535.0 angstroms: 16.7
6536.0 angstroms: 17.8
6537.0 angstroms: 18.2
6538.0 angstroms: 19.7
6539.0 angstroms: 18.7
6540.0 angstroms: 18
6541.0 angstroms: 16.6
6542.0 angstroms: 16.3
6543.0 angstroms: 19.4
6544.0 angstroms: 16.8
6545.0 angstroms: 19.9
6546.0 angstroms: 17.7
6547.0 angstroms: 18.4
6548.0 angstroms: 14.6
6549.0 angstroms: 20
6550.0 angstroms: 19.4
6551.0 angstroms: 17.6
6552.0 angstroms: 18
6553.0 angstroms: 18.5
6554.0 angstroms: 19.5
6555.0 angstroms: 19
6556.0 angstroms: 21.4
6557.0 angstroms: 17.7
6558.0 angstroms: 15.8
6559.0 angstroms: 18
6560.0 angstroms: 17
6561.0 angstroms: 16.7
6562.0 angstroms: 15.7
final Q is 1.02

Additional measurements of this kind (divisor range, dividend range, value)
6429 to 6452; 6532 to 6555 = 1.02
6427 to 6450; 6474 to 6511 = 1.05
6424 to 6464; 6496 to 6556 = 1.04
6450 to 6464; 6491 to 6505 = 0.97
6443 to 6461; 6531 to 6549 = 0.97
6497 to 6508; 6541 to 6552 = 0.98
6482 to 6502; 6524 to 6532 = 1.04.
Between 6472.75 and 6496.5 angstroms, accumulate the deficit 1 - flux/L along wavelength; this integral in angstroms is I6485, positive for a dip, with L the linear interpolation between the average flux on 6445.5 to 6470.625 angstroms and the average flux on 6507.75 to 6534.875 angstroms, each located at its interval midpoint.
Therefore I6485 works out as -1.1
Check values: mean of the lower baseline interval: 18.1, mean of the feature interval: 19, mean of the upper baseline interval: 18.4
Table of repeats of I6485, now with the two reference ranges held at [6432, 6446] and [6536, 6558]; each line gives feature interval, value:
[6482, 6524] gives -0.81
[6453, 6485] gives -0.56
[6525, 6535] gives -0.15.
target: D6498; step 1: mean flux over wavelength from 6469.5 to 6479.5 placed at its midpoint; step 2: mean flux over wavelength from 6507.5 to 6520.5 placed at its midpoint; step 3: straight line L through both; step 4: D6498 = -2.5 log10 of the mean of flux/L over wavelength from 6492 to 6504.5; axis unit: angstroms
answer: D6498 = 0.06 mag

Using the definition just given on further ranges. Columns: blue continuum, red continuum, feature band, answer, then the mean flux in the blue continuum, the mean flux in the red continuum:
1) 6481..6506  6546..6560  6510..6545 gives 0.01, 18.6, 18.2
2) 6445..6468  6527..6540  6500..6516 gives -0.03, 18.2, 18.4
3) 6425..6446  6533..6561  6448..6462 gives -0.03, 18.1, 18.1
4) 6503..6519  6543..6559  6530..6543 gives 0.03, 18.7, 18.3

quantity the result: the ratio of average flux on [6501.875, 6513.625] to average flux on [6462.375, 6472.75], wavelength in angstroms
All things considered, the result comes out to 1.10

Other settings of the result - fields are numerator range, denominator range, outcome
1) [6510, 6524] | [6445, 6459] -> 1.00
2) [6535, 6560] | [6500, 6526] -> 0.97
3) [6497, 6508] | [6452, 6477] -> 1.02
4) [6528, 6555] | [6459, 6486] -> 0.99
